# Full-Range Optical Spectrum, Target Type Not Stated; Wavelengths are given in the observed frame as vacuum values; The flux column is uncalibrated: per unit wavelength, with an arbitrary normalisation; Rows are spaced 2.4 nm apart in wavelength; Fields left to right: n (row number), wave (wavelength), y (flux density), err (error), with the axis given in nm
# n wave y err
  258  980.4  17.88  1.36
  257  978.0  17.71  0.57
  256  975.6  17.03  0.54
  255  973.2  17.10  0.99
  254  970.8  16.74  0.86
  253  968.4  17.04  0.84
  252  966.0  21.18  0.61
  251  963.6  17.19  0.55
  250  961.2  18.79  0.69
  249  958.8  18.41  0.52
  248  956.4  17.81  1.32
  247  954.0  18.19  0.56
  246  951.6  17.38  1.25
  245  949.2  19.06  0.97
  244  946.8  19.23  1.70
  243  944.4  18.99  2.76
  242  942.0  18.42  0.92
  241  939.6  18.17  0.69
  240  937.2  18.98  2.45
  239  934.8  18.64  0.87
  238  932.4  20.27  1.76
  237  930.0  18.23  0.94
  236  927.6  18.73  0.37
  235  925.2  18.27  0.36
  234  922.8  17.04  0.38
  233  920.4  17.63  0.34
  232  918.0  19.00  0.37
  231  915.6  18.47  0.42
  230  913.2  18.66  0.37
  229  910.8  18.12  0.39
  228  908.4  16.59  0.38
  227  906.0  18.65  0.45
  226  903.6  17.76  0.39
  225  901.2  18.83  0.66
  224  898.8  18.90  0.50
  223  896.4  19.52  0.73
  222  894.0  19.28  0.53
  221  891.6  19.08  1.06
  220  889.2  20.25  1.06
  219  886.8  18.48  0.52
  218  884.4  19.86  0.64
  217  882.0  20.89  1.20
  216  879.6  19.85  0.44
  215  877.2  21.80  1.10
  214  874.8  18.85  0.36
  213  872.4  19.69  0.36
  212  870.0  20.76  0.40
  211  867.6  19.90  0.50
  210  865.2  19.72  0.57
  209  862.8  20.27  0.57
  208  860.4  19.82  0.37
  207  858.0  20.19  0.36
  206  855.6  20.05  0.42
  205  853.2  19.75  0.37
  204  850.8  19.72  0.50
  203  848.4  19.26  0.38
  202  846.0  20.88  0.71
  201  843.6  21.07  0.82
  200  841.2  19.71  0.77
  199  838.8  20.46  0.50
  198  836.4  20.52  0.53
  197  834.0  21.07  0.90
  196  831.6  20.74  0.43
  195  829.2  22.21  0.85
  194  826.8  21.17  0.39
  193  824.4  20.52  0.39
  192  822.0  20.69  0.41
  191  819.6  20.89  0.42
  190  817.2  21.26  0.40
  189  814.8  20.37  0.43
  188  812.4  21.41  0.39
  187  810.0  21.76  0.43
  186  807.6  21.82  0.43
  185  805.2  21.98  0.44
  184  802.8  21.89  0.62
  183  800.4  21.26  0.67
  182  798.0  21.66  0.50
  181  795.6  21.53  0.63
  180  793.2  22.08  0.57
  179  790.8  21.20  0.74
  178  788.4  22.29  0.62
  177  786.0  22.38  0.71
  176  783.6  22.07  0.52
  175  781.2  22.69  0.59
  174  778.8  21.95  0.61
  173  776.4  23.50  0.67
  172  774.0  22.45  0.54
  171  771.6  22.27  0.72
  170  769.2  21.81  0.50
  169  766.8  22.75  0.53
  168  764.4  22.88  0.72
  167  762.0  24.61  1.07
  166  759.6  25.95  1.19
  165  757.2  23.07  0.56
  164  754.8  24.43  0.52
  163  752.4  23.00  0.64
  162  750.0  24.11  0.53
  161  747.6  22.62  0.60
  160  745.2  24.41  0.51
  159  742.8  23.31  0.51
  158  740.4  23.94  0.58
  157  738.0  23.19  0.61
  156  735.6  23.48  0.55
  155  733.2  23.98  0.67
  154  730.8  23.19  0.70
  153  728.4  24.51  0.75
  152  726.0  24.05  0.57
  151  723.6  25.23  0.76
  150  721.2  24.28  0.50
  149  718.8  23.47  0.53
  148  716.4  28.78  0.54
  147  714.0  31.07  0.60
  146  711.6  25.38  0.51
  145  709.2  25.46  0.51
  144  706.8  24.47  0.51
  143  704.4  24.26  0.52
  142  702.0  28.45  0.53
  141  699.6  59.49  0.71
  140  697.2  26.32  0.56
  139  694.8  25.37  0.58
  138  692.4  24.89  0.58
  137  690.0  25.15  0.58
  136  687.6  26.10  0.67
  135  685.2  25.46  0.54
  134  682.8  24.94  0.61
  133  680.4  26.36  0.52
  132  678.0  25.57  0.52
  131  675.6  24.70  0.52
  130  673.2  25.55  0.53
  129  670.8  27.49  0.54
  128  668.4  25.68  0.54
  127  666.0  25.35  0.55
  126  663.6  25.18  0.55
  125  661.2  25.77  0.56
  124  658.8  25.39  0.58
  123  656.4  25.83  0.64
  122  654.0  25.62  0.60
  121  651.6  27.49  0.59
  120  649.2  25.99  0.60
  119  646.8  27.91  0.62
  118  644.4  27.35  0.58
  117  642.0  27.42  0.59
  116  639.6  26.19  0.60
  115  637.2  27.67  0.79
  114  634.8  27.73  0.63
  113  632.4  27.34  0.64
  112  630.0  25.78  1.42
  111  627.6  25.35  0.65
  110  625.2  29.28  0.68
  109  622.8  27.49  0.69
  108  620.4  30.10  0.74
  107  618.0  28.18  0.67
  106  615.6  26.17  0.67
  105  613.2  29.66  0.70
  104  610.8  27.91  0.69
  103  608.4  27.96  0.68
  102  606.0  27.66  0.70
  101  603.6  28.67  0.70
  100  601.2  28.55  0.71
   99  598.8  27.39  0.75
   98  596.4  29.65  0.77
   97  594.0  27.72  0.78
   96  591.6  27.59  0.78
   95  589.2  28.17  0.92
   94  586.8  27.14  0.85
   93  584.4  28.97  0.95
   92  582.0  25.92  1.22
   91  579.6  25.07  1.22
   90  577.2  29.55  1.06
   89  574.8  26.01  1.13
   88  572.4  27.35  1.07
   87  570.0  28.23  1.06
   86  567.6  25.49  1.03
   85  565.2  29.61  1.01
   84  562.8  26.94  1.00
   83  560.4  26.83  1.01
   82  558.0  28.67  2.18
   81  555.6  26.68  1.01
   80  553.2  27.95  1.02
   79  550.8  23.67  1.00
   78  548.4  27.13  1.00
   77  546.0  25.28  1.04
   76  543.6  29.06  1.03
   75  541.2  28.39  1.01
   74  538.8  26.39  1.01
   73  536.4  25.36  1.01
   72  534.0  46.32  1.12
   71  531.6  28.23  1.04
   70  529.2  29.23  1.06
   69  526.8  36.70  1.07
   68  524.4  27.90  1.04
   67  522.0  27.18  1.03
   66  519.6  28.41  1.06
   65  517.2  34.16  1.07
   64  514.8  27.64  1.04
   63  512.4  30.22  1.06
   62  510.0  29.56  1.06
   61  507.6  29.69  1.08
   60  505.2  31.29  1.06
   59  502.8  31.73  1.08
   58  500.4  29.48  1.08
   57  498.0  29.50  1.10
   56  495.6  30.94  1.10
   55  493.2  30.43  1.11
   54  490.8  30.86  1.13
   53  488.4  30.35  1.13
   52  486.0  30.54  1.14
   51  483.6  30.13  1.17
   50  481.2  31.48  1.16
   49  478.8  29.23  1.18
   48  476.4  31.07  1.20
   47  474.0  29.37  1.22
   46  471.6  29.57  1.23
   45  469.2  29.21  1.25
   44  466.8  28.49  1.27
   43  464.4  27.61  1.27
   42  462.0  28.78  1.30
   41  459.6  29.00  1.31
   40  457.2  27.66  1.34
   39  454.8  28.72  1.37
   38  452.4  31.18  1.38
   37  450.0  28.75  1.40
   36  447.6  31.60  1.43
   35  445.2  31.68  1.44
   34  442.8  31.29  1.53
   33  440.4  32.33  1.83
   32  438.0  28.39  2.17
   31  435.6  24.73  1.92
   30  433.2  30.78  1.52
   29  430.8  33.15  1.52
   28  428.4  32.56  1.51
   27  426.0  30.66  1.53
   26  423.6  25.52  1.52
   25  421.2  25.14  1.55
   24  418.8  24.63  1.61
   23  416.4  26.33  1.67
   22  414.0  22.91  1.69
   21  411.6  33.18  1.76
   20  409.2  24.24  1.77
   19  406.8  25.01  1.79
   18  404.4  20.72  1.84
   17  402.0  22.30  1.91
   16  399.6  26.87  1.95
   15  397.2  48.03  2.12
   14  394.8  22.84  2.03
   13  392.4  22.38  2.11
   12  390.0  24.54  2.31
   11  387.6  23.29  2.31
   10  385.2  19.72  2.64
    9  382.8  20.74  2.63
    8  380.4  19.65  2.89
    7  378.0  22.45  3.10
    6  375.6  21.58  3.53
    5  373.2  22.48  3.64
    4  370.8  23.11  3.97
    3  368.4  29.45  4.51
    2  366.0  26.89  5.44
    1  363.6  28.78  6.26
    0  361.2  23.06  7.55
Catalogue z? 0.06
